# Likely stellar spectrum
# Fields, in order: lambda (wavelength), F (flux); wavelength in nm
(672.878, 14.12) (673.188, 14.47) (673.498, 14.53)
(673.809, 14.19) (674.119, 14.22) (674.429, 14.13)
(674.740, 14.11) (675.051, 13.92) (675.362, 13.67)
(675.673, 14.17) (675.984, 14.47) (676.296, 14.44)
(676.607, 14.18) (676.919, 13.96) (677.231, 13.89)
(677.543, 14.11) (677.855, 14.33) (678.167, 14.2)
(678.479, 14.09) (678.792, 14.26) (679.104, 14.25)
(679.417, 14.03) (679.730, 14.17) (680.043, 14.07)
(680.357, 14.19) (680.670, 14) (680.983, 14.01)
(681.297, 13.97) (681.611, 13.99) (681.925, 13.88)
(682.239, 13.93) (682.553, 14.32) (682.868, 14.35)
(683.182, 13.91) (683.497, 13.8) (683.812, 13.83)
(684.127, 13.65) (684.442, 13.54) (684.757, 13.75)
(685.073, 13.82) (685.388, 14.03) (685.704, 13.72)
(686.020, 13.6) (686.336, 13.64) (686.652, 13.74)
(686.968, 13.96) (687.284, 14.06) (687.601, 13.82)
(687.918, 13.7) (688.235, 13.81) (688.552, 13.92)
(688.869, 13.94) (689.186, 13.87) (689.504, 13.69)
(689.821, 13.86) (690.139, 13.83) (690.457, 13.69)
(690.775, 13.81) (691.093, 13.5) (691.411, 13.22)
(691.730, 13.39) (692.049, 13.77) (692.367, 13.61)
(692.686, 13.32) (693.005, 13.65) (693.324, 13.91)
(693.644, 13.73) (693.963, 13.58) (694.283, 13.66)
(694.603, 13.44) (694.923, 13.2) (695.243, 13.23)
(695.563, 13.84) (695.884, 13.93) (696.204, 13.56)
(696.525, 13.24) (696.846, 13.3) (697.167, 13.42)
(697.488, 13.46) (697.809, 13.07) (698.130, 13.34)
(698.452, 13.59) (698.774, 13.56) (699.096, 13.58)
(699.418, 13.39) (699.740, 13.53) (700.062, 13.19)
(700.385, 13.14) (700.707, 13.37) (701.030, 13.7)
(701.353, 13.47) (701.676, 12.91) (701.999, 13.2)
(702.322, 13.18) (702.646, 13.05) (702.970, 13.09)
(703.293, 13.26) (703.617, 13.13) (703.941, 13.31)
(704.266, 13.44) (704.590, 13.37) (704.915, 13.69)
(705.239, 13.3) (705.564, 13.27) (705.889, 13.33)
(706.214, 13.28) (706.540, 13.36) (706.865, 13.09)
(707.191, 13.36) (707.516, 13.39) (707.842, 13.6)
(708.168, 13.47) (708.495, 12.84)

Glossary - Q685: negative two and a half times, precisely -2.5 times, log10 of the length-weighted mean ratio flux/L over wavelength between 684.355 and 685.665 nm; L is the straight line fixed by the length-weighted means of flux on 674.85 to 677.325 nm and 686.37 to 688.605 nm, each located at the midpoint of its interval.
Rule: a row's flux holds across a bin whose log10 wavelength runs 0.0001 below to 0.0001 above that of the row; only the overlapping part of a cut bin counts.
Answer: 0.01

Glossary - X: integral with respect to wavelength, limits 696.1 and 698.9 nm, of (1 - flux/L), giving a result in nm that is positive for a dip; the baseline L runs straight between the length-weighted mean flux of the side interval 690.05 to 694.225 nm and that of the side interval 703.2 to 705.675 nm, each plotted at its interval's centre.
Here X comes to 0.023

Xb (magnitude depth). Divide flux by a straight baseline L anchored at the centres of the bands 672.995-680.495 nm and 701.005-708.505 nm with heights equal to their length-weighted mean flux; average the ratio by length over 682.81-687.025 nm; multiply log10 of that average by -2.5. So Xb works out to 0.01 mag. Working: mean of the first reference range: 14.2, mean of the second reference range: 13.3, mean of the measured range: 13.8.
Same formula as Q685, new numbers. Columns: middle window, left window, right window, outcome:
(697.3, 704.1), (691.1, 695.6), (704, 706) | 0.01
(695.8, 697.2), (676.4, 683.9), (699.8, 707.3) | 0.00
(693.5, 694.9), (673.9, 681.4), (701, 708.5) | 0.00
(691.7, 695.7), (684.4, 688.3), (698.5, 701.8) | 0.00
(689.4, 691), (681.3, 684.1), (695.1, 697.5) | 0.00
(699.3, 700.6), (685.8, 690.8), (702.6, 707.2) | 0.01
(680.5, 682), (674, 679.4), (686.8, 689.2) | 0.00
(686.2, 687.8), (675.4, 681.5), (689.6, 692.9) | 0.00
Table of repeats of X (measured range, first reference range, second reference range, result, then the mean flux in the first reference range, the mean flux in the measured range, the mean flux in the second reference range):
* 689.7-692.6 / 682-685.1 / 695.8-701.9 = 0.01 nm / 13.9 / 13.6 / 13.4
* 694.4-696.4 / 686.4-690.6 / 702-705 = 0.01 nm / 13.8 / 13.5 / 13.3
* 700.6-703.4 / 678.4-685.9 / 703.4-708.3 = 0.04 nm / 14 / 13.2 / 13.4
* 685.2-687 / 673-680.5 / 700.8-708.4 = 0.01 nm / 14.2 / 13.8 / 13.3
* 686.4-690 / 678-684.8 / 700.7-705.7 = -0.01 nm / 14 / 13.8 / 13.3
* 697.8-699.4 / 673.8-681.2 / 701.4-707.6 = 0.00 nm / 14.1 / 13.5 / 13.3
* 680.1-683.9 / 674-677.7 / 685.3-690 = -0.02 nm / 14.1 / 14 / 13.8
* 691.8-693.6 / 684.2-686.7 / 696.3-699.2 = -0.02 nm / 13.7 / 13.6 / 13.4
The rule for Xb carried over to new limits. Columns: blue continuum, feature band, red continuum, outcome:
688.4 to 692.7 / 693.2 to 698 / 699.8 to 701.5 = 0.00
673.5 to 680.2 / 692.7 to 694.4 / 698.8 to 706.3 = -0.01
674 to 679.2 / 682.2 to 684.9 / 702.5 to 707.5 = 0.00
